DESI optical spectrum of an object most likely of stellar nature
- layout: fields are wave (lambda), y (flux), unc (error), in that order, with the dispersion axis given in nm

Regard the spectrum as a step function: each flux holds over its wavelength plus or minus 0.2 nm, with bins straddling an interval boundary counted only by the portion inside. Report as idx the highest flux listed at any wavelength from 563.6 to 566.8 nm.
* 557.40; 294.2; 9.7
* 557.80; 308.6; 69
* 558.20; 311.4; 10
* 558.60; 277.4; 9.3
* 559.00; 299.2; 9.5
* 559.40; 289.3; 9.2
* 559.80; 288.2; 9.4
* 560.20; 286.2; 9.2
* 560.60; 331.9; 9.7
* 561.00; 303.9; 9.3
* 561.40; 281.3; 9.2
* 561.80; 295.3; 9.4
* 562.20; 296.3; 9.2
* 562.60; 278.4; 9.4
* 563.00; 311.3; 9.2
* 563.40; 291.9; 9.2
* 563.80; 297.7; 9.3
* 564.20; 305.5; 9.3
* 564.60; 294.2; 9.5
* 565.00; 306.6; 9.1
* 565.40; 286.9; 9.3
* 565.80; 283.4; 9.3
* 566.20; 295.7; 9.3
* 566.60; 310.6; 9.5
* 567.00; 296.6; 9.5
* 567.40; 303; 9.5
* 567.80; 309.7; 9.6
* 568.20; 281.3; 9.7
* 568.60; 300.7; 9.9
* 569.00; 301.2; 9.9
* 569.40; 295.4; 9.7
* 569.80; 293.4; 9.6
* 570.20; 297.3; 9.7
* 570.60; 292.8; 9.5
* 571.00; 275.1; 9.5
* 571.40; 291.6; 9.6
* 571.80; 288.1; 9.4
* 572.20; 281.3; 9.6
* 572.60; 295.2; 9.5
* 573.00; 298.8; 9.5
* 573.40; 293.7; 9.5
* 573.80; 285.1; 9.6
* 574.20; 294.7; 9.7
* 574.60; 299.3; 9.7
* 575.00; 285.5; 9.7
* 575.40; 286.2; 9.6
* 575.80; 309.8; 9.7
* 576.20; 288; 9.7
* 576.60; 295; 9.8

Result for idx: 310.6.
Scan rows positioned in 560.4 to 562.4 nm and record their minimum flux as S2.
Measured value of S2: 281.3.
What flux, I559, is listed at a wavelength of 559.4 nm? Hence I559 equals 289.3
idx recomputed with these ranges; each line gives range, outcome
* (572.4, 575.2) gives 299.3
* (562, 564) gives 311.3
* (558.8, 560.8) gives 331.9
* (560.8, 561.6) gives 303.9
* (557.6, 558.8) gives 311.4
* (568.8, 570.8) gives 301.2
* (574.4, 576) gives 309.8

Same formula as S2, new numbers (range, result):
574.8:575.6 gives 285.5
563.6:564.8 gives 294.2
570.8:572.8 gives 275.1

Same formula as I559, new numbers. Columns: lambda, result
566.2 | 295.7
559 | 299.2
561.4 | 281.3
